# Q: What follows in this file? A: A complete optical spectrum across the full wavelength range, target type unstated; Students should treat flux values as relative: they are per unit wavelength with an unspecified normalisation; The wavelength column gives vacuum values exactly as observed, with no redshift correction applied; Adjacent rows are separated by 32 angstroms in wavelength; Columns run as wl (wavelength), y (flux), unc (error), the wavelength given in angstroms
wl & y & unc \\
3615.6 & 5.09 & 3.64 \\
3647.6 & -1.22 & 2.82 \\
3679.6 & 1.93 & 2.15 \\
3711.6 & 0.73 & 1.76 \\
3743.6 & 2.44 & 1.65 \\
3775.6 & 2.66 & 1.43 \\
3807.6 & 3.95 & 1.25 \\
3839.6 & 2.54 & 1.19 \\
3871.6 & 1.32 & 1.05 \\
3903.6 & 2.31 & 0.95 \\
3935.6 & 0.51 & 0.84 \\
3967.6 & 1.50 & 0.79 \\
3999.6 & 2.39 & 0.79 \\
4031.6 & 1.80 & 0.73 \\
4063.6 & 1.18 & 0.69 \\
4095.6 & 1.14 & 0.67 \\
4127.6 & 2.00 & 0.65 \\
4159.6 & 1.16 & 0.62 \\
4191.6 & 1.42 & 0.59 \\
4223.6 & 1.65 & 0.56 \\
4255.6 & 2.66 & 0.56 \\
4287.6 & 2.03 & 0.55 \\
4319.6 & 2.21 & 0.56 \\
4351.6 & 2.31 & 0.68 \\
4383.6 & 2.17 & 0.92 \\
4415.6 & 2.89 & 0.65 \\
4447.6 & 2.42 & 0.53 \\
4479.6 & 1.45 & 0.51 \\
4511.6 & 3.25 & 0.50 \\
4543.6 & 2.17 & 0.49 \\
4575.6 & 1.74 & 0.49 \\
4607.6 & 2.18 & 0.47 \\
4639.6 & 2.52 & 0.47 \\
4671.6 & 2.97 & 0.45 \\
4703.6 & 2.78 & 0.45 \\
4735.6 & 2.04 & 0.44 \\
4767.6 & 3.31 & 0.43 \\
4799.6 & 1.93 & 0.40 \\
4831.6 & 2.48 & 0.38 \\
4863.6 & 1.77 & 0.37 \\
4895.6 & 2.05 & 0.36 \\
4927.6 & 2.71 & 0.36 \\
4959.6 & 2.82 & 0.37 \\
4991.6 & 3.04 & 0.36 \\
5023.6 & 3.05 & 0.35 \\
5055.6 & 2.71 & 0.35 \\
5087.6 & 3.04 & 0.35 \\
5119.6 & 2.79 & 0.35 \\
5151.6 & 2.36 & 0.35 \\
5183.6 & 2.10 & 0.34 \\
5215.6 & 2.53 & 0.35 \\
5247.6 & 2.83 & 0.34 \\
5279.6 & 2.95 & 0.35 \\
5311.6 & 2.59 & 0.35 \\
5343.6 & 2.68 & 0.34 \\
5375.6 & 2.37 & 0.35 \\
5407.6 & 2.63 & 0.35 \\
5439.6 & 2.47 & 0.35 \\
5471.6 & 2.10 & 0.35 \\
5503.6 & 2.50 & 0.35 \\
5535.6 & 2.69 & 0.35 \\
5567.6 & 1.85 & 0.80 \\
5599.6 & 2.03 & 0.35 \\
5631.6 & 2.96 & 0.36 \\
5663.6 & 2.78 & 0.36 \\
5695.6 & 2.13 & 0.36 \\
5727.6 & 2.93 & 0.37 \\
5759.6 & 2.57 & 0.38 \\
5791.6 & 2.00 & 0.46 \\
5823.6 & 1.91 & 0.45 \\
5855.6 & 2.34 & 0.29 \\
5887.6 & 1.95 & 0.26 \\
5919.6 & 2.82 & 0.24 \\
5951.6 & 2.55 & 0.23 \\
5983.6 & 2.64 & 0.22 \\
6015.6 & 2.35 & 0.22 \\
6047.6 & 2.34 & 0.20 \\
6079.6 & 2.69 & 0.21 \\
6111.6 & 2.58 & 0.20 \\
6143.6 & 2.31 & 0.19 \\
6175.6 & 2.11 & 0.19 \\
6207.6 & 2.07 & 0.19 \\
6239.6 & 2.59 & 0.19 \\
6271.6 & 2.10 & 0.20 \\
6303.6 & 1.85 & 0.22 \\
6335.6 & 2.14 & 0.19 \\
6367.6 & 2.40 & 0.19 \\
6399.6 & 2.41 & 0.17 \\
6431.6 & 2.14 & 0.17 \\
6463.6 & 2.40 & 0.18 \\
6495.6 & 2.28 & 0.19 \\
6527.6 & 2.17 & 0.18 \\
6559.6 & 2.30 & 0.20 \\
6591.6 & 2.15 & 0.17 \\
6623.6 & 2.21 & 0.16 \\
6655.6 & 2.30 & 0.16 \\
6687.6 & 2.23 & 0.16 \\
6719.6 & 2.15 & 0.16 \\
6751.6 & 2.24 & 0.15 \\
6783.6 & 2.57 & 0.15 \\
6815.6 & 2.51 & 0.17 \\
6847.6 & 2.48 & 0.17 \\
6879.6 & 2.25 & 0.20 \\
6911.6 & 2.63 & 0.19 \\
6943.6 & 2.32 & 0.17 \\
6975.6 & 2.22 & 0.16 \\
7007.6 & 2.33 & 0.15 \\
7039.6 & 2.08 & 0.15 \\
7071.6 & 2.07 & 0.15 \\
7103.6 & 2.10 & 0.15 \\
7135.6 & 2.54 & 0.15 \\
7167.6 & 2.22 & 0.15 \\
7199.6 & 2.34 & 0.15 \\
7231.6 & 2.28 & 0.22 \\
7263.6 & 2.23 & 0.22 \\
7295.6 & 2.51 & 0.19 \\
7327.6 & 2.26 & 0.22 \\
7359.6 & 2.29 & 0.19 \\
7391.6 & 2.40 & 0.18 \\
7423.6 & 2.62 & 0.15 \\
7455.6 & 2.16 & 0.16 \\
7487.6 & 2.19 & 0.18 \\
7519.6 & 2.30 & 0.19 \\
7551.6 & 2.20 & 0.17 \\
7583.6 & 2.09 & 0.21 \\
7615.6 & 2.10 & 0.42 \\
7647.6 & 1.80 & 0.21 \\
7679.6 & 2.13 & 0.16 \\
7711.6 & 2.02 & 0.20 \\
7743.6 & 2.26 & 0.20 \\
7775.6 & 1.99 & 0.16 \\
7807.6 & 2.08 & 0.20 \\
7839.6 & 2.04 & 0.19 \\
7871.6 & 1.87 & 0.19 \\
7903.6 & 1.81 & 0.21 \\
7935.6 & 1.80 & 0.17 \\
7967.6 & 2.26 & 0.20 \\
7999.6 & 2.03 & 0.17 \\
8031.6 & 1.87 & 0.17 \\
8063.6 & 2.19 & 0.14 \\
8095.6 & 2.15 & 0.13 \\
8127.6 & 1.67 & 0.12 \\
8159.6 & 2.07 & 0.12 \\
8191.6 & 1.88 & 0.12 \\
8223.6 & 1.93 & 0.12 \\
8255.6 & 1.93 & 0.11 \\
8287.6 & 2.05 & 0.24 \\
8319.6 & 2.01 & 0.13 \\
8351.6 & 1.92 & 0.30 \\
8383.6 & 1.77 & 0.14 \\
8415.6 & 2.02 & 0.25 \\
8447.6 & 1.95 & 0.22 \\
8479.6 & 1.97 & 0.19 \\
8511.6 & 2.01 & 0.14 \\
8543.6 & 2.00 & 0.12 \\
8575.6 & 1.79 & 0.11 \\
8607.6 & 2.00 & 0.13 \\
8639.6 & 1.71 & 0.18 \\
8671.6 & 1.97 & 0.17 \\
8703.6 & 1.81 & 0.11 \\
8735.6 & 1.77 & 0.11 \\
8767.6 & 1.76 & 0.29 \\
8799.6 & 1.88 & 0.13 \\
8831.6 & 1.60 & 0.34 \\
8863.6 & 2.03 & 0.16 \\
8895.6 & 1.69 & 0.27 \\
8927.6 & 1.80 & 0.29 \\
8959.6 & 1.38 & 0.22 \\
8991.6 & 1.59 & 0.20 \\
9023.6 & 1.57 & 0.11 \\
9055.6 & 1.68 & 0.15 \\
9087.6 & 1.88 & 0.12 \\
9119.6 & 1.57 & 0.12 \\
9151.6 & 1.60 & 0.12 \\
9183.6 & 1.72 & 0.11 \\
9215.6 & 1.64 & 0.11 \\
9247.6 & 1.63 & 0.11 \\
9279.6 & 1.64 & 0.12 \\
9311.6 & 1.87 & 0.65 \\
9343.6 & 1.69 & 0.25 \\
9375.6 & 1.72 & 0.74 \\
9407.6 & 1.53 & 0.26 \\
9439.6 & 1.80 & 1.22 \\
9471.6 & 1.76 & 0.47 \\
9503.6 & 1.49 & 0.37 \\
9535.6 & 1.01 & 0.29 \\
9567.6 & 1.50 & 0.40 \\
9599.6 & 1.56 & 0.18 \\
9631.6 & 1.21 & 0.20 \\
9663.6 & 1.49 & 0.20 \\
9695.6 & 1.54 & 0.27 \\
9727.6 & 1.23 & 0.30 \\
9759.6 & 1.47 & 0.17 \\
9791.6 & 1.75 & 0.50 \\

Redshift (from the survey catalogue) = 0.13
